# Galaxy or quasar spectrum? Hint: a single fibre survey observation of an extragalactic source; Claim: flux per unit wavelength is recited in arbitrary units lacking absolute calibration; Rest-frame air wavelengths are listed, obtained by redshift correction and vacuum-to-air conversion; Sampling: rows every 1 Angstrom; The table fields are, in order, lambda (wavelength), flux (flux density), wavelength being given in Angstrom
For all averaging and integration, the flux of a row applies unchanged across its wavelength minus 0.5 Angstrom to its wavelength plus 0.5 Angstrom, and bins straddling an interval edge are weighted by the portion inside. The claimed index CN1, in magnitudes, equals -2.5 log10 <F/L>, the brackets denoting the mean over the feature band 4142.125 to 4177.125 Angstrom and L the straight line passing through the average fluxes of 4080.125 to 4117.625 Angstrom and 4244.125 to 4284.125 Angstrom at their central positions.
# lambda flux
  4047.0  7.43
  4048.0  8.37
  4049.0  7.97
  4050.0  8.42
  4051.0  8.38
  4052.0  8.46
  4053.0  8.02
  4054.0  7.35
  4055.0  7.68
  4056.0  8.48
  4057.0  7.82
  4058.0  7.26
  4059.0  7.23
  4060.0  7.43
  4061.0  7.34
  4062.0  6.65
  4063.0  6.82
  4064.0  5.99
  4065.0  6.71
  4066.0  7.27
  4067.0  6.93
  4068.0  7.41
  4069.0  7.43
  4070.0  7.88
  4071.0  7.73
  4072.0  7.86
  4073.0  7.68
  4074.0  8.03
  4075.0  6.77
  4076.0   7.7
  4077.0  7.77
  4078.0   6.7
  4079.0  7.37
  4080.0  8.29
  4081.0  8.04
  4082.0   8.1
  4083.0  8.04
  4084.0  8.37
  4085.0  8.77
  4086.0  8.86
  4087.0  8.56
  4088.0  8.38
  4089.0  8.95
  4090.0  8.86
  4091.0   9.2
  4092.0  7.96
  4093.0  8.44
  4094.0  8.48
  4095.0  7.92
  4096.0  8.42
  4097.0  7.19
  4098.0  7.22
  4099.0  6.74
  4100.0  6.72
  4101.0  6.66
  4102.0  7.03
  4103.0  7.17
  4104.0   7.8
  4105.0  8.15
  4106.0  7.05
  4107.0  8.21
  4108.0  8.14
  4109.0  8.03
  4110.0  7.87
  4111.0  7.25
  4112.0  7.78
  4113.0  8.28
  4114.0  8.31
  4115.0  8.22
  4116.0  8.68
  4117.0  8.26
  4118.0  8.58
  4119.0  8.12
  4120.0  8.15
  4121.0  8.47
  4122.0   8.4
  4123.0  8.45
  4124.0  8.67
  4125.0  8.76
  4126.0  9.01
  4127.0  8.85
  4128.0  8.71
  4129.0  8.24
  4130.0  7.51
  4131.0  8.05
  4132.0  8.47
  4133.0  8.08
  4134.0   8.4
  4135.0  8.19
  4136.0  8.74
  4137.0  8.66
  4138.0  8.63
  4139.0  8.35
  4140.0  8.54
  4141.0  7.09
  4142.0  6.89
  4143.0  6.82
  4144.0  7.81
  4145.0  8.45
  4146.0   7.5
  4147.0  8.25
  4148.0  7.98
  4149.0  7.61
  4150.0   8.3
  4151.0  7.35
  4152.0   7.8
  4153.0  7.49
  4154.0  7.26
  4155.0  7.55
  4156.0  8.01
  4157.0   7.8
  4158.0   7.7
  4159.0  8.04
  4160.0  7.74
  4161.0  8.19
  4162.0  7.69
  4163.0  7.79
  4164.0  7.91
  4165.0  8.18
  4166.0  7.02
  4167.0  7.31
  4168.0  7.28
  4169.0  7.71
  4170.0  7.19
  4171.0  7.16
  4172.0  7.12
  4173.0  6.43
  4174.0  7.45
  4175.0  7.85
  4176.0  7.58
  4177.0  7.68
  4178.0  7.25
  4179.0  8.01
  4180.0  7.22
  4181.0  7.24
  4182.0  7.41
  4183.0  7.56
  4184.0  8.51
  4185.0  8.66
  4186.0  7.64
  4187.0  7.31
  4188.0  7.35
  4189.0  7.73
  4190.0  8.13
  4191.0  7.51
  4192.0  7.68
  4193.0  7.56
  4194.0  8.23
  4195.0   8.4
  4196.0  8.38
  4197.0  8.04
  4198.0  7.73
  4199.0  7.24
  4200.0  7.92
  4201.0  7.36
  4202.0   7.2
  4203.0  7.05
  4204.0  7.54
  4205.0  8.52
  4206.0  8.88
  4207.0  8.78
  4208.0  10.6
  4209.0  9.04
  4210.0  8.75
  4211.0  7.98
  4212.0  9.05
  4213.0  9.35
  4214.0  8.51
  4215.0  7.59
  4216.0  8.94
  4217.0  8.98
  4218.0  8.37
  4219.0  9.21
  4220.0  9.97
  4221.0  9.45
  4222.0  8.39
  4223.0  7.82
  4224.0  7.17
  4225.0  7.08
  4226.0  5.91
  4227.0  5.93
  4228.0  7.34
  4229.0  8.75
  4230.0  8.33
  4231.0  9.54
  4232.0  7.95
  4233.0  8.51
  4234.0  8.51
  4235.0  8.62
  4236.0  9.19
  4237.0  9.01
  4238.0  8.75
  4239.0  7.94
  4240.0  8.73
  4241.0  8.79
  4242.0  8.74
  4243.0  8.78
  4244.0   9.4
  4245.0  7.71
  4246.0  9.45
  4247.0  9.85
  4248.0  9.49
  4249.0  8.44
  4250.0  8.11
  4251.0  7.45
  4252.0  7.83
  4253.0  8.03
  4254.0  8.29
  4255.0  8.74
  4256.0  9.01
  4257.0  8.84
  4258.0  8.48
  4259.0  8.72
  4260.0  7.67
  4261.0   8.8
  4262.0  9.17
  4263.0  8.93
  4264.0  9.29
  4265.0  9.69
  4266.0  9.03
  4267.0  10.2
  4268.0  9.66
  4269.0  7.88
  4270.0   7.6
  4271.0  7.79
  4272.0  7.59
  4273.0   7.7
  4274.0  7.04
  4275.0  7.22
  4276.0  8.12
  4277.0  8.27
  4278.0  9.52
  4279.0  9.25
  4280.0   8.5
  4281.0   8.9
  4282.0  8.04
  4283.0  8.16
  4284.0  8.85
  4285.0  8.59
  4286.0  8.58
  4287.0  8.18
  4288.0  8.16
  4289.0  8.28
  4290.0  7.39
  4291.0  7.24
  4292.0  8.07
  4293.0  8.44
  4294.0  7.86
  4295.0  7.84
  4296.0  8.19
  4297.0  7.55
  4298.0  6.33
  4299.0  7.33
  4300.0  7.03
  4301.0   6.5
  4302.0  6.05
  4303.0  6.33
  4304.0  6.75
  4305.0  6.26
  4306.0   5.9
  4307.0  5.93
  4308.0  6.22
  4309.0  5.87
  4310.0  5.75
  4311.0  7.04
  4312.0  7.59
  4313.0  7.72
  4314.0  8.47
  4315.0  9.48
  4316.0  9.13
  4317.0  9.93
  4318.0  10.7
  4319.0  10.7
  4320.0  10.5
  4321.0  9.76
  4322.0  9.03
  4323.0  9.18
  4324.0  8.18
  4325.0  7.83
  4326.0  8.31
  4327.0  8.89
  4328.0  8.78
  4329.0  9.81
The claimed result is 0.08 mag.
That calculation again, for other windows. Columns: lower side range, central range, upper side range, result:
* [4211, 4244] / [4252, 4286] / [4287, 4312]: -0.12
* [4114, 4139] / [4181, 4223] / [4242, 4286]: 0.03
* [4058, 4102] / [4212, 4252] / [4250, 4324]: -0.06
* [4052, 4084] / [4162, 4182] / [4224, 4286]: 0.08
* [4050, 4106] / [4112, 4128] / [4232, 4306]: -0.08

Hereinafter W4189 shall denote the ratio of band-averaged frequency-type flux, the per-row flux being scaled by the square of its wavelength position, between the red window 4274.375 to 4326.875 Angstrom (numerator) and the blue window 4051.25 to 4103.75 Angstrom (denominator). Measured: 1.15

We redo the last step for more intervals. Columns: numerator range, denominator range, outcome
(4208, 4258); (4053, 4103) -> 1.19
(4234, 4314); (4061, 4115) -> 1.14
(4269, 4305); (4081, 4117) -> 1.06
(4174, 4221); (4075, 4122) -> 1.07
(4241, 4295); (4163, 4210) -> 1.13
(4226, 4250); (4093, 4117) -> 1.18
